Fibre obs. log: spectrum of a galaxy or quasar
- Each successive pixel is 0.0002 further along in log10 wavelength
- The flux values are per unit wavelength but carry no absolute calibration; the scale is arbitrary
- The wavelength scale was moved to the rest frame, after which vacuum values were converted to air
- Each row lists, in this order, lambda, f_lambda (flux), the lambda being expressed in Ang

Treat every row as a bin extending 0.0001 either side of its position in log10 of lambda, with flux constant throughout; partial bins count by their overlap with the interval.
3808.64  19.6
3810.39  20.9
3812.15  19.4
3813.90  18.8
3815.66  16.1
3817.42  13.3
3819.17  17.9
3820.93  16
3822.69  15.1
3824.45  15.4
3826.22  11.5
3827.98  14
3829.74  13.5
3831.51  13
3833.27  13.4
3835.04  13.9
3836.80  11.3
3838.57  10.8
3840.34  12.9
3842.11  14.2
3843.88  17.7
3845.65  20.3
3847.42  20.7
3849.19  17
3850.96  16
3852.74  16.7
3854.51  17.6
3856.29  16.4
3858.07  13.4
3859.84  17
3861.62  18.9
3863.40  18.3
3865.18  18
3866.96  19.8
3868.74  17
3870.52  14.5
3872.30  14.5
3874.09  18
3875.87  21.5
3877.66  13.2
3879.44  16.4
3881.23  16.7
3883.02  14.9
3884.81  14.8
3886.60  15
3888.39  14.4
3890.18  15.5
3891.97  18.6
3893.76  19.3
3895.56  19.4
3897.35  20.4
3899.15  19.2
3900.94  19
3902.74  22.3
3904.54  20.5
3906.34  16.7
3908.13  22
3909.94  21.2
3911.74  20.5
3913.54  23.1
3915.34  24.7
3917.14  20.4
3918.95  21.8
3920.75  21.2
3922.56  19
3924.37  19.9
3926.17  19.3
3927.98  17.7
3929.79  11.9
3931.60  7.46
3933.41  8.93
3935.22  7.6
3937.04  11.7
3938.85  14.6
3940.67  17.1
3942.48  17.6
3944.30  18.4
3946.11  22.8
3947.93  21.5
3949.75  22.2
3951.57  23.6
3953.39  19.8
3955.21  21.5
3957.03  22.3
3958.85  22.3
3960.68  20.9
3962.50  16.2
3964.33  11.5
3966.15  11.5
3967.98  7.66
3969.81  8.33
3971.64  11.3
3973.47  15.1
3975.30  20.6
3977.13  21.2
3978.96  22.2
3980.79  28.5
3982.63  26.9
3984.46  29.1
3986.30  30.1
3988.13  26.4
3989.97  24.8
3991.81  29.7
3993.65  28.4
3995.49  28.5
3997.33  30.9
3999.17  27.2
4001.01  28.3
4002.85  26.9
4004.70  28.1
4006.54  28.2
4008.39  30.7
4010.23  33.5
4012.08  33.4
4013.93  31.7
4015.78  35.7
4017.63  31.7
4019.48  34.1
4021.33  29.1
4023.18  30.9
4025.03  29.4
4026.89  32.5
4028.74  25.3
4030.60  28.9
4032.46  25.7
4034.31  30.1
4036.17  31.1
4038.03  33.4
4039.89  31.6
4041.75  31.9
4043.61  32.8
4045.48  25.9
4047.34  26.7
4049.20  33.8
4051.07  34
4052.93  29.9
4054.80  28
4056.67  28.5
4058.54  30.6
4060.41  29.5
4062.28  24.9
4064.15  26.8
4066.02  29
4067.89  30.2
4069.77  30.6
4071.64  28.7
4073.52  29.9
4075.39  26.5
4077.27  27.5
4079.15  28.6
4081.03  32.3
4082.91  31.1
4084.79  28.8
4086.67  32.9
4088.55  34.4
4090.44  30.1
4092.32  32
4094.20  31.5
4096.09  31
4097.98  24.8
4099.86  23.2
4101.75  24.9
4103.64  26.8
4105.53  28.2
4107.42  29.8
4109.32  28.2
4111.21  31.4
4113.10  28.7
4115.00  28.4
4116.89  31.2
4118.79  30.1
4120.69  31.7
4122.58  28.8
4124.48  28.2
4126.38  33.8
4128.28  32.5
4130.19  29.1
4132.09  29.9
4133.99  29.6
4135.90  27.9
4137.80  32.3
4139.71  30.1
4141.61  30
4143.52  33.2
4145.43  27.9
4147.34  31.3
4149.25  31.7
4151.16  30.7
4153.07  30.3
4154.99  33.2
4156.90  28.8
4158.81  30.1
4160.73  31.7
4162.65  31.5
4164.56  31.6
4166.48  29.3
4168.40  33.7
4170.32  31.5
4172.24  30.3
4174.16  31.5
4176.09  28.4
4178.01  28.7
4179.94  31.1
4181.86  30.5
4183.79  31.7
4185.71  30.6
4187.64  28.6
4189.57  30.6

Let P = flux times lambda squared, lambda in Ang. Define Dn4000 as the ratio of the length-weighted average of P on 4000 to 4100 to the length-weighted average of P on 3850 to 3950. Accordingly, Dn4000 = 1.8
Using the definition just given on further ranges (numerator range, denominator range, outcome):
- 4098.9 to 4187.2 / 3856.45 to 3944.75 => 1.95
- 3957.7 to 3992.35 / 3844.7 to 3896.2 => 1.25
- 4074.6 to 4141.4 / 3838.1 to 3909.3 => 1.93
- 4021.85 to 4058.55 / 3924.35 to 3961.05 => 1.80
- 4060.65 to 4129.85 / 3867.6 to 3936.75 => 1.84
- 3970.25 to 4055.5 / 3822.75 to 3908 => 1.86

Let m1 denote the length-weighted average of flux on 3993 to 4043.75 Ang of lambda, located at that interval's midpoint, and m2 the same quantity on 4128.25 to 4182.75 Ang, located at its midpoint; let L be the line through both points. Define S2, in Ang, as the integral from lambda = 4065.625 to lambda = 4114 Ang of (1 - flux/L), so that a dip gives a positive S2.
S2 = 1.9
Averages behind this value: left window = 30.3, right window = 30.6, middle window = 29.3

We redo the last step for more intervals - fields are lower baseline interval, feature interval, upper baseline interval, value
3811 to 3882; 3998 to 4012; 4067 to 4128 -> -2.69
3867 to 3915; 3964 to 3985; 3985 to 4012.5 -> 7.01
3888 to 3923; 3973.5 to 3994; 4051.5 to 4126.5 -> -1.38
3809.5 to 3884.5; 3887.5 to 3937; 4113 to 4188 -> 2.59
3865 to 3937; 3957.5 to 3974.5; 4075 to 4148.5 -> 5.70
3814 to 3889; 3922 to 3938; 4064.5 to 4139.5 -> 5.13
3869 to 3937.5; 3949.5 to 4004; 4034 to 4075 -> 3.42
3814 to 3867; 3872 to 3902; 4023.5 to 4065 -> 2.66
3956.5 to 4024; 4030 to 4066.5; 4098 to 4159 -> -3.68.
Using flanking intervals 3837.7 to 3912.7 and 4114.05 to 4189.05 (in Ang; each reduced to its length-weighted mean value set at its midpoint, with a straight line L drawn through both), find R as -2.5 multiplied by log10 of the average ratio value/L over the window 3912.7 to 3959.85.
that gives 0.11 mag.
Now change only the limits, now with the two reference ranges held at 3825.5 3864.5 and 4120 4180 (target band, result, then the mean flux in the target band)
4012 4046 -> -0.24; 30.8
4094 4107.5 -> 0.04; 27.2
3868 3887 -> 0.06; 16.1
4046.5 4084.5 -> -0.12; 29.4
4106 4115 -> -0.02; 29.3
